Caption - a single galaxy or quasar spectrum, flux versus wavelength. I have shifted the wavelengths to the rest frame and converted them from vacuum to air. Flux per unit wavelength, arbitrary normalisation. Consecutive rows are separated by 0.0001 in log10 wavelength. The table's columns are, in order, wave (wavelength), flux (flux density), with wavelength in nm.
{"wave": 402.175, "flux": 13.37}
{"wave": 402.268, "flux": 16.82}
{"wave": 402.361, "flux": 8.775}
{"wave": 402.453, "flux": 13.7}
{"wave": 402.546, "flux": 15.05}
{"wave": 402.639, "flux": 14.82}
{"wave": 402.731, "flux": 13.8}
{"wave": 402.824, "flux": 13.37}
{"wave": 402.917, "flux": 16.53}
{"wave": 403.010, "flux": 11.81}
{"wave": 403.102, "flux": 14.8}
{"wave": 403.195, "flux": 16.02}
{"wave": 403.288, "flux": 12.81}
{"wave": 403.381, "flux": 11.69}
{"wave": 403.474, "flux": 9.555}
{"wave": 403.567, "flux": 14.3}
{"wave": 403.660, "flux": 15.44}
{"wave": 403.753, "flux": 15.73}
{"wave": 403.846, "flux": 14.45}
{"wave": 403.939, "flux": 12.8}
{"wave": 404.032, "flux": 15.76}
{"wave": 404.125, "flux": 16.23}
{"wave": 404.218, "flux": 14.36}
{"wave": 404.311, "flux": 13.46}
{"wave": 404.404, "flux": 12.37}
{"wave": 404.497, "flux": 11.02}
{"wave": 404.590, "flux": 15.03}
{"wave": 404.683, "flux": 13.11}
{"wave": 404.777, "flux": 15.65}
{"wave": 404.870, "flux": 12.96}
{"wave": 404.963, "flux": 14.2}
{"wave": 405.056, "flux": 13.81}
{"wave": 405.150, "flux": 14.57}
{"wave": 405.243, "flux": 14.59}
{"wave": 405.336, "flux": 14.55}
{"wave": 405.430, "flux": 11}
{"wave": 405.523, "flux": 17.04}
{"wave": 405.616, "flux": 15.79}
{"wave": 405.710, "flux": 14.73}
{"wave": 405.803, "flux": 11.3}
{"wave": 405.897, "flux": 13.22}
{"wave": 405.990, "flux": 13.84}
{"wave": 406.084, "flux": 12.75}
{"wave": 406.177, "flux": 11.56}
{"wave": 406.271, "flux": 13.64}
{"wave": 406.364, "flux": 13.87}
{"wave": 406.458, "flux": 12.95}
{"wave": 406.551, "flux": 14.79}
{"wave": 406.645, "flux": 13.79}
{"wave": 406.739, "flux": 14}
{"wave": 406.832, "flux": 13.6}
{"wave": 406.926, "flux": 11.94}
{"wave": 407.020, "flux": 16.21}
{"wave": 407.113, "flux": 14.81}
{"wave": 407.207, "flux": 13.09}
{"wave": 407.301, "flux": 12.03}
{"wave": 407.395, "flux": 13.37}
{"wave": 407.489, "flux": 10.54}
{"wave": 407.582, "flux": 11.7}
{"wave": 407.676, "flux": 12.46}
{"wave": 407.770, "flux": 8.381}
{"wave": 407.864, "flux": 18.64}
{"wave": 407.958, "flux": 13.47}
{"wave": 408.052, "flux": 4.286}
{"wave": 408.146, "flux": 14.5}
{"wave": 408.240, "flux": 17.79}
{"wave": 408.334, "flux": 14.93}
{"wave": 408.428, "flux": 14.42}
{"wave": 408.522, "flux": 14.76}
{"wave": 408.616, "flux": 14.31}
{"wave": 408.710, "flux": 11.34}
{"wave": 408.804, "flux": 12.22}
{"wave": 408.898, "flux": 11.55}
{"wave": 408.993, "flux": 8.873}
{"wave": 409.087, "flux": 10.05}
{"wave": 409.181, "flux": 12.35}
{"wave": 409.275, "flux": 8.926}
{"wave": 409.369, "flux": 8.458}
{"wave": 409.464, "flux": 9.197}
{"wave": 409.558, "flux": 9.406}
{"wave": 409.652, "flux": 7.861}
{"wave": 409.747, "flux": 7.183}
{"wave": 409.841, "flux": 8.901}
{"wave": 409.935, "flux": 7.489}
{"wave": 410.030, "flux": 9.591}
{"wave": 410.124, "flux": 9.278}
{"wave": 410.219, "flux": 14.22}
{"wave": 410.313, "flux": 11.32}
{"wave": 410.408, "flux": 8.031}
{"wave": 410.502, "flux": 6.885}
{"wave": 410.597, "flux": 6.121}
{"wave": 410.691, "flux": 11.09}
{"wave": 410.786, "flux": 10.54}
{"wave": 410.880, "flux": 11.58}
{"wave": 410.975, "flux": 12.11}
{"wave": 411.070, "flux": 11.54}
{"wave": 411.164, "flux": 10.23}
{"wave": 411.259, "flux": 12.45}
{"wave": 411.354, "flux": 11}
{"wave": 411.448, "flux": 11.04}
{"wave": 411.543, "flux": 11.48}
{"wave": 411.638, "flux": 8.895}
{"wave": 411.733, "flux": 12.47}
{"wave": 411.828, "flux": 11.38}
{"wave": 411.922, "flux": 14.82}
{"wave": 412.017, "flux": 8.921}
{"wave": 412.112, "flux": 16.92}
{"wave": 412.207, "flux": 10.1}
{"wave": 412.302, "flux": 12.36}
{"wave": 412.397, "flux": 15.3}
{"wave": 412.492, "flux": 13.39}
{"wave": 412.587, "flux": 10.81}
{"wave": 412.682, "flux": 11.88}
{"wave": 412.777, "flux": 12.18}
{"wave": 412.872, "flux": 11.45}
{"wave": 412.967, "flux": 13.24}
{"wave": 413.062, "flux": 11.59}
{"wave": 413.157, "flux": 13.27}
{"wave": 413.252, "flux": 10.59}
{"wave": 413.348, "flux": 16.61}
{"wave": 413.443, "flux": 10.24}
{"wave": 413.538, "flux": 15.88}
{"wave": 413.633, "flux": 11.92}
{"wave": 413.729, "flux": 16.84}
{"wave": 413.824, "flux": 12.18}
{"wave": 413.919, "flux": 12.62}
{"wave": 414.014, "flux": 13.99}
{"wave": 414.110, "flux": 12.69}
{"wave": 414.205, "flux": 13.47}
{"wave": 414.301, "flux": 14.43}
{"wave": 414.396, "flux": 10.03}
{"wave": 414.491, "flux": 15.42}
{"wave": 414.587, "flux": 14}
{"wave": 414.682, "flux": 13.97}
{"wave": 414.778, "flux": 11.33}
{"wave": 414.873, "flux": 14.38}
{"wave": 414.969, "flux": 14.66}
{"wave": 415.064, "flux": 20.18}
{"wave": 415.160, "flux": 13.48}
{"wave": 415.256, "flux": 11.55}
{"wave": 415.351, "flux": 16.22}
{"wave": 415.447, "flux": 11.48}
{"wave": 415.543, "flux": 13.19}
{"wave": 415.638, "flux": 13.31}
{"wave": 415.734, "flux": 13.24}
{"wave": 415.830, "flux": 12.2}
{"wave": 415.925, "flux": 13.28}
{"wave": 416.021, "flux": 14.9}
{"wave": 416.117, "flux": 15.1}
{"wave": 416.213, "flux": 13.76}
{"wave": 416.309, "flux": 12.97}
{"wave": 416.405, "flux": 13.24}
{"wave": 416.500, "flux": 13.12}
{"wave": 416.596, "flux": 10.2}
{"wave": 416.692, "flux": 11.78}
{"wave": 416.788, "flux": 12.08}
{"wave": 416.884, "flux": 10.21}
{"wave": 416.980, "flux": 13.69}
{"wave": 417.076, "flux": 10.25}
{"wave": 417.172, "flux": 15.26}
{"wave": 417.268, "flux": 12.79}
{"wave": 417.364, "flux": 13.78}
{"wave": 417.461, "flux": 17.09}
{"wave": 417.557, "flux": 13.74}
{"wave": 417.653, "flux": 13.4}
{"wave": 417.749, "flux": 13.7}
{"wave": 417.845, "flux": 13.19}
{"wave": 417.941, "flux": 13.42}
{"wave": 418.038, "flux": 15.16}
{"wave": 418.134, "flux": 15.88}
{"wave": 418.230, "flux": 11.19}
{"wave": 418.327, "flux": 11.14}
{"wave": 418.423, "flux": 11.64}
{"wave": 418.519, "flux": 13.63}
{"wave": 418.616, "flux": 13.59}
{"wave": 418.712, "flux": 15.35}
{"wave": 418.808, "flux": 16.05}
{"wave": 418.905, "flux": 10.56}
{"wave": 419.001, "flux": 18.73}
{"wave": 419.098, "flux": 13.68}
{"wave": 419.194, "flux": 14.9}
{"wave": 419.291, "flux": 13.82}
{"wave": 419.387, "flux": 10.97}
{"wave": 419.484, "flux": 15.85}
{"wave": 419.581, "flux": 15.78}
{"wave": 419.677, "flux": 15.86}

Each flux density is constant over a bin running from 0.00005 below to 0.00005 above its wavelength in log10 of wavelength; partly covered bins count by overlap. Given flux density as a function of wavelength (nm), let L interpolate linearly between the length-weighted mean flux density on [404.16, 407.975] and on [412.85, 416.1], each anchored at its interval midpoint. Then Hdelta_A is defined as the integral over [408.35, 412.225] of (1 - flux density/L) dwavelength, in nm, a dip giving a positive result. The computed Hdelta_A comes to 0.79 nm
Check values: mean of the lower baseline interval 13.5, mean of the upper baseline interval 13.5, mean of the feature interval 10.8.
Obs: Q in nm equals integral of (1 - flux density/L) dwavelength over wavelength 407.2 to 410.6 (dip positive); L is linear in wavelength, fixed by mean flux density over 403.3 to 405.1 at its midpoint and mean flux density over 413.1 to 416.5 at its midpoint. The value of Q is 0.65 nm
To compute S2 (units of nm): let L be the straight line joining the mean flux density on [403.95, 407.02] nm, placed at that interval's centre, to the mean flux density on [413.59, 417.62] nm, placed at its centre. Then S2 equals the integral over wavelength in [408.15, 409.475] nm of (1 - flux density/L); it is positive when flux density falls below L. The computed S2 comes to 0.14 nm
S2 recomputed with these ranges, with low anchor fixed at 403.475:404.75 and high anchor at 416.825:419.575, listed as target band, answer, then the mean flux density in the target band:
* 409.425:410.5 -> 0.36 nm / 9.22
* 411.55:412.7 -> 0.13 nm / 12.3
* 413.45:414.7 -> 0.02 nm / 13.5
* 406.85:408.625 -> 0.09 nm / 13.2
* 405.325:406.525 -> 0.04 nm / 13.5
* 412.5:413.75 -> 0.10 nm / 12.7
